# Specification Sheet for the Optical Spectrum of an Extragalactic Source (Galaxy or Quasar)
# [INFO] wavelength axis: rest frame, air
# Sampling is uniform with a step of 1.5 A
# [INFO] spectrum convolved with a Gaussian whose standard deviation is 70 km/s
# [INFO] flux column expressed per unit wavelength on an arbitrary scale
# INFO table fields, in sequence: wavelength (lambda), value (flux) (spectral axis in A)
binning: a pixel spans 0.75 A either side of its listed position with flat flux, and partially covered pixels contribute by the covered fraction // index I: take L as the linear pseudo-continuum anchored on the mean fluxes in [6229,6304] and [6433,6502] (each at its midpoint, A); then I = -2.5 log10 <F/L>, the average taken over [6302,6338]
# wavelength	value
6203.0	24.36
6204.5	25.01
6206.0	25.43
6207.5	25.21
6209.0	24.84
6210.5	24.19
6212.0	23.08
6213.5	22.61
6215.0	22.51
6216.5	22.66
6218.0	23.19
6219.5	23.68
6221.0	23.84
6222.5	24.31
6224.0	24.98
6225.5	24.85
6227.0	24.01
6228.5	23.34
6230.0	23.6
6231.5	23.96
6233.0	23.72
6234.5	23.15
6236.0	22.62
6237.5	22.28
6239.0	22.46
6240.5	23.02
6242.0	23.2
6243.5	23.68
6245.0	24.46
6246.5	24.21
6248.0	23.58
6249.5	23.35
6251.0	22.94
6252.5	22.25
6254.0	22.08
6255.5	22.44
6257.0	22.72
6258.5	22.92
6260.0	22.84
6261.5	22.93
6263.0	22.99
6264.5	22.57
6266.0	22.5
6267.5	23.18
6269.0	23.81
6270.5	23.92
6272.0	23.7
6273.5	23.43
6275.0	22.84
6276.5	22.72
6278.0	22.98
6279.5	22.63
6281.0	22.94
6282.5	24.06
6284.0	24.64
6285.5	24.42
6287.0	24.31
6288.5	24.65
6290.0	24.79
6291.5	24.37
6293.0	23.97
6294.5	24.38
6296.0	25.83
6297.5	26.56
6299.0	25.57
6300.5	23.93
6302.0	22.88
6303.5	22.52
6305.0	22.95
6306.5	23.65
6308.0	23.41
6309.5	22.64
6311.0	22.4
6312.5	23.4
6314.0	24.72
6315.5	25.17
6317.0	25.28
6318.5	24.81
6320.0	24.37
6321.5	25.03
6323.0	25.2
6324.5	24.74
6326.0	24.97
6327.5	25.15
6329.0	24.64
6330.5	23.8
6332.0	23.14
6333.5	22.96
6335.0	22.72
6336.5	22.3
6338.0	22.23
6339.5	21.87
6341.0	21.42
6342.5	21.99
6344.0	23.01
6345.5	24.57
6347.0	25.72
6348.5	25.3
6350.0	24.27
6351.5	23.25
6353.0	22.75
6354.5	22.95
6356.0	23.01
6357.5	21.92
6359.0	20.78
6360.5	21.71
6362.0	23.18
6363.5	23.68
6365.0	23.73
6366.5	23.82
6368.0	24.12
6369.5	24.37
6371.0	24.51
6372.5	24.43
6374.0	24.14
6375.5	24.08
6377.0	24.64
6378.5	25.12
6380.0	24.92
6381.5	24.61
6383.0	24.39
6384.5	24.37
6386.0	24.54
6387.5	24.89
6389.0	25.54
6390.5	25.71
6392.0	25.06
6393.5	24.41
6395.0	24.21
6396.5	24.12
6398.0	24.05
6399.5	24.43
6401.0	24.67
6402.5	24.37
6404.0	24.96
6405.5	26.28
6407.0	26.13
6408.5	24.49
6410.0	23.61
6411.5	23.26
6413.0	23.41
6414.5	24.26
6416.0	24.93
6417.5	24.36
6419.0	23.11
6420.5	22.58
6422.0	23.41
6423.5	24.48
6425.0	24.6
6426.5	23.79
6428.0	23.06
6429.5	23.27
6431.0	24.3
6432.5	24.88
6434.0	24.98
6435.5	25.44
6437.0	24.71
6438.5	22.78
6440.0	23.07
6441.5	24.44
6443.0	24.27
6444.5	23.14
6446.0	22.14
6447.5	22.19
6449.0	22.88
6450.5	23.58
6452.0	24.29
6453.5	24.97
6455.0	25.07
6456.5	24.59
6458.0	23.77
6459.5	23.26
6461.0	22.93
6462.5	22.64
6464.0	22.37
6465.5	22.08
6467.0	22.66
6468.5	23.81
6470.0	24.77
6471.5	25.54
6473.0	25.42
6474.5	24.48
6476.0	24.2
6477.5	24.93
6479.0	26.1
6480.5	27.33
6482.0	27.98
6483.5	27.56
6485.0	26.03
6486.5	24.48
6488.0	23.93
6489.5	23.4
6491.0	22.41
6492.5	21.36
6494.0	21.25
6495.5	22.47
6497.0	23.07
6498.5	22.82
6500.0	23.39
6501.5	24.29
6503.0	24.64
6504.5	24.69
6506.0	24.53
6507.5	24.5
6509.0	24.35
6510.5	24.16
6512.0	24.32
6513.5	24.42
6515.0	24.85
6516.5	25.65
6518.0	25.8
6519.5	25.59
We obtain -0.01 mag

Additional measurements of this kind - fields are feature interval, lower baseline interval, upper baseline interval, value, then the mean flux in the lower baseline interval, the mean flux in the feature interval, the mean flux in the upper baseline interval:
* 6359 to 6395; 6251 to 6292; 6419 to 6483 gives -0.02 mag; 23.3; 24.3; 24.1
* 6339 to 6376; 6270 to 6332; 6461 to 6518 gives 0.03 mag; 24.1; 23.4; 24.2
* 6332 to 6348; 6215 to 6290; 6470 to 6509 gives 0.04 mag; 23.4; 22.9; 24.4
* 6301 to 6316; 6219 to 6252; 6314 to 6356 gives 0.02 mag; 23.6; 23.4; 23.8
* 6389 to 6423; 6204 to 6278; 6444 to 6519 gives -0.02 mag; 23.4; 24.4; 24.1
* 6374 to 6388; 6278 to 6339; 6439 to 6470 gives -0.04 mag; 24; 24.6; 23.4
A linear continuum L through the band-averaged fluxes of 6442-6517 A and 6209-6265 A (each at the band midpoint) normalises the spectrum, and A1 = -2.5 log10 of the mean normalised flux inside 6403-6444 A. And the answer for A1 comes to -0.01 mag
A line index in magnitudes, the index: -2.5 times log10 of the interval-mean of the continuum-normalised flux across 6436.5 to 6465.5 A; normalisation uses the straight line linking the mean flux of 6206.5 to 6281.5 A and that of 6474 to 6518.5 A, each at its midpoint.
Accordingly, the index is 0.034 mag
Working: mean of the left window 23.3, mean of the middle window 23.5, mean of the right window 24.4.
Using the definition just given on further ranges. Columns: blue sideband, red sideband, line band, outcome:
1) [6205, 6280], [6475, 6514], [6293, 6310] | -0.02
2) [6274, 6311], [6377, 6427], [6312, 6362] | 0.02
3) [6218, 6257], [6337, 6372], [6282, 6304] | -0.05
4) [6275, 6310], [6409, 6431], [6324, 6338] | 0.01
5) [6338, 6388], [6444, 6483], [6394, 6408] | -0.04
